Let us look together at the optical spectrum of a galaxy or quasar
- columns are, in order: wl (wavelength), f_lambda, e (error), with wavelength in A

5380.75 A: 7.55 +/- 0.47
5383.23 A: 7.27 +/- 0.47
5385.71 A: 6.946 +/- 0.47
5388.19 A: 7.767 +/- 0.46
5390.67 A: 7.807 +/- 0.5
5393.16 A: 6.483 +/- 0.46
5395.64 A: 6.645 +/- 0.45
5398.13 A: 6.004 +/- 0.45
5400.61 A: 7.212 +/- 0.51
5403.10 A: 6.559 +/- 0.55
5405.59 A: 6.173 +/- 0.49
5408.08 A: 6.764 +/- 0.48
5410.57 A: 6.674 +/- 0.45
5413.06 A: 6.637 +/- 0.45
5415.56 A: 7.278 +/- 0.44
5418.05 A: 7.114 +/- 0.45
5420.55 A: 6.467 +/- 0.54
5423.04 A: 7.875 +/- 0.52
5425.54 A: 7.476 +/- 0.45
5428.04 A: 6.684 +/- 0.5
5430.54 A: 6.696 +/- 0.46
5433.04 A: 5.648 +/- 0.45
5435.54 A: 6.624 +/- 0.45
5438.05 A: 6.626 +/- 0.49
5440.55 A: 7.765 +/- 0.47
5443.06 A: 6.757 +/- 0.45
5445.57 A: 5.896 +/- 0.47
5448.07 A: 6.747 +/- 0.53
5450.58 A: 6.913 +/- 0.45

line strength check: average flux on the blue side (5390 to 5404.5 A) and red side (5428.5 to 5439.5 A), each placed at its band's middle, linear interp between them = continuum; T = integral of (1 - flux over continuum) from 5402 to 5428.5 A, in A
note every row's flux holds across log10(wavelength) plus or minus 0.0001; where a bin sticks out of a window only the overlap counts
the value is -1.2 A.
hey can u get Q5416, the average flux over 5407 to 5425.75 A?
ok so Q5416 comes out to 7.01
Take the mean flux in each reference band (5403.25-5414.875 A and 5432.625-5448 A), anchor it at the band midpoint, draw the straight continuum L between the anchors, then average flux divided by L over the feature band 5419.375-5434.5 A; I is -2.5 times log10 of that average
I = -0.03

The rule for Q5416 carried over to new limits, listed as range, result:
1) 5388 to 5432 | 6.88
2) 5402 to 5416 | 6.65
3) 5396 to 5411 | 6.56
